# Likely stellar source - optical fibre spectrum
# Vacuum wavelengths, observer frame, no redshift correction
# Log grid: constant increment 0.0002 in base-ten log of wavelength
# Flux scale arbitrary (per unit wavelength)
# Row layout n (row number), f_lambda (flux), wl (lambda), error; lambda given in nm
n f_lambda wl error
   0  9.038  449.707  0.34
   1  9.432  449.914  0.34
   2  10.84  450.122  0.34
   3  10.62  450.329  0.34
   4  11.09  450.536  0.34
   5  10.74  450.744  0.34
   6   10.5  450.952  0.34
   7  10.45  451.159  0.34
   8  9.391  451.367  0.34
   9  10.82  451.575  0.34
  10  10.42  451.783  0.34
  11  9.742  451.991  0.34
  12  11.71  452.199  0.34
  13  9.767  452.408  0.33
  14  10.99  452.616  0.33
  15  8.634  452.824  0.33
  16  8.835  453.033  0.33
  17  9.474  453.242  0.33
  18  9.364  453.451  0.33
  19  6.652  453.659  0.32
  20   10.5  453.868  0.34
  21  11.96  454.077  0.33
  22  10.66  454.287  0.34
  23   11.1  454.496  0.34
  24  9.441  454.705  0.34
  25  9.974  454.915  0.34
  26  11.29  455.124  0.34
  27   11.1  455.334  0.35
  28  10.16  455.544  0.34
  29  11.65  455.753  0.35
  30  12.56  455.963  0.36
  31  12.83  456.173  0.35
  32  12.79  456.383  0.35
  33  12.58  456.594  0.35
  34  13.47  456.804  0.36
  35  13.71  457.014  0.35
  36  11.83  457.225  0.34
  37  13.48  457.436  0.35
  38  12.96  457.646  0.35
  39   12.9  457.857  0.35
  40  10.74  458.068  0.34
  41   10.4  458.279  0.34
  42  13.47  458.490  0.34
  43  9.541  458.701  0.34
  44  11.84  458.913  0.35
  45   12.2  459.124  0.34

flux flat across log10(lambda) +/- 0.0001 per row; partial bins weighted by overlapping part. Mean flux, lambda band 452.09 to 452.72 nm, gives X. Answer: 10.8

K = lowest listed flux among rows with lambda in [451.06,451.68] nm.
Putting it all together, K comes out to 9.391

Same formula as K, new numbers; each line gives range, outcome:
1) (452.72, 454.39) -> 6.652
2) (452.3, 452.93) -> 8.634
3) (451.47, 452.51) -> 9.742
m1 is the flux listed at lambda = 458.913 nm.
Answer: 11.84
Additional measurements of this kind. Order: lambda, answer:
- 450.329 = 10.62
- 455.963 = 12.56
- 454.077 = 11.96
